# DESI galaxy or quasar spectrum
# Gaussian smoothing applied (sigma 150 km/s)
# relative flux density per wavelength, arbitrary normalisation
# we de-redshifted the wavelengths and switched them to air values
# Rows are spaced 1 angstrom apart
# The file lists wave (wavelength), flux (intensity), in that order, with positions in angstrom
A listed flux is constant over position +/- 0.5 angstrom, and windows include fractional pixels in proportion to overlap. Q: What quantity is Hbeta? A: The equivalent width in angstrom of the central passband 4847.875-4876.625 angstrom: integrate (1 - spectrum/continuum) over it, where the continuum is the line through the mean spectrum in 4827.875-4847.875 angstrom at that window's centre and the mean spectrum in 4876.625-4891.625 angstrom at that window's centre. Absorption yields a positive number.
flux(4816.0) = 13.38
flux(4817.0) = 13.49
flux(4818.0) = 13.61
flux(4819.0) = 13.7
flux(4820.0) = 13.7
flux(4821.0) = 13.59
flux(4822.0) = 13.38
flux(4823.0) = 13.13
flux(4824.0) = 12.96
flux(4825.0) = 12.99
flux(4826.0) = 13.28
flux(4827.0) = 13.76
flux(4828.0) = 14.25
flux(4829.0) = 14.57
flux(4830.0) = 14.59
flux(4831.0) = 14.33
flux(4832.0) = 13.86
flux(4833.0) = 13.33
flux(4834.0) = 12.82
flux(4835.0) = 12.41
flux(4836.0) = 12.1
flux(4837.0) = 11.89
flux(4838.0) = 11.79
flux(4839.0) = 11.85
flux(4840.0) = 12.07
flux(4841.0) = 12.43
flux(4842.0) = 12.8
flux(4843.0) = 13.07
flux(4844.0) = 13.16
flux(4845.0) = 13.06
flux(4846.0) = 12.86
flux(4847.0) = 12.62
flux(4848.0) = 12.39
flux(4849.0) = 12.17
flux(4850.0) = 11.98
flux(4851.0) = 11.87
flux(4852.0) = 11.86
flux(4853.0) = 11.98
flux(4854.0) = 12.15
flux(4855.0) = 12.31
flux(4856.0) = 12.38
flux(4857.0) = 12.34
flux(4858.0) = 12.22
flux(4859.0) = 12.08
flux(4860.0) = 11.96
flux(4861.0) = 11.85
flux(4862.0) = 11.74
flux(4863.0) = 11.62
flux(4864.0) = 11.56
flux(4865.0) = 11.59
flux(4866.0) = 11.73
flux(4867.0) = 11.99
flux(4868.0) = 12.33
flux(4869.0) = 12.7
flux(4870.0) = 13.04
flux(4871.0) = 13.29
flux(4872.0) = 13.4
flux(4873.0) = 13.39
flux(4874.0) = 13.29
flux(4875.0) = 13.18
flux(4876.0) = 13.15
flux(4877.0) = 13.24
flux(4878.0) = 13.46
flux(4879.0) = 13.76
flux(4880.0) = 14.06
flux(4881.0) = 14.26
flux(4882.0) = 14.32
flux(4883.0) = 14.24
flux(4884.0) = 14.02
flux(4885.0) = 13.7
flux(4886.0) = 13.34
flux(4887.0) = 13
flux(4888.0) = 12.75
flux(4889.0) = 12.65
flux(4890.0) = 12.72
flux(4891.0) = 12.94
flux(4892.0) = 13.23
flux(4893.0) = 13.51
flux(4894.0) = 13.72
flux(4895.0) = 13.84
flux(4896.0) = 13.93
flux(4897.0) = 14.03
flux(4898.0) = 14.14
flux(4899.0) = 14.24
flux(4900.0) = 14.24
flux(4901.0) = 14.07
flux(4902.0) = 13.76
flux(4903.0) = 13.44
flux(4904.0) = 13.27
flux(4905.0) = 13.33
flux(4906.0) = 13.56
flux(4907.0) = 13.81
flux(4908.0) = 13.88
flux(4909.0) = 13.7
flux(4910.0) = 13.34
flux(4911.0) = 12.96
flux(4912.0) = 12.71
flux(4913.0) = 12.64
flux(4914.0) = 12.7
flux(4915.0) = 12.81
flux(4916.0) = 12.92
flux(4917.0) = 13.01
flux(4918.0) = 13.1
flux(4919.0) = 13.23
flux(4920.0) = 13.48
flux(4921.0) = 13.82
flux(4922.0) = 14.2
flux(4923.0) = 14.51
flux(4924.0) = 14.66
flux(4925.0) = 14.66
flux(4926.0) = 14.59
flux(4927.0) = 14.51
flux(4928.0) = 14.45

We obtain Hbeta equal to 2.0 angstrom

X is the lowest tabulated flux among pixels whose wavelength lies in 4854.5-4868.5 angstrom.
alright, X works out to 11.56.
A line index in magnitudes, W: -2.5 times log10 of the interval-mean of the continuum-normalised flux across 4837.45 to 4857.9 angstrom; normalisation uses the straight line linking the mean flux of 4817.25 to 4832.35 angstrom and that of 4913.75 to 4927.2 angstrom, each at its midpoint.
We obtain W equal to 0.11 mag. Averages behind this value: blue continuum 13.7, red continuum 13.7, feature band 12.4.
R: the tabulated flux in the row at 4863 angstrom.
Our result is 11.62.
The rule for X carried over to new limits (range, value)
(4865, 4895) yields 11.59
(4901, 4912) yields 12.71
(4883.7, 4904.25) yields 12.65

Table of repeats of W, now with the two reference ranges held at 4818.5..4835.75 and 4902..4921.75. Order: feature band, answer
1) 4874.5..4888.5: -0.02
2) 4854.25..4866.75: 0.13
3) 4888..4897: 0.00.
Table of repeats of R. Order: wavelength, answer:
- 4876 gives 13.15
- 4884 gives 14.02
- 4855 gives 12.31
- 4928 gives 14.45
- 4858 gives 12.22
